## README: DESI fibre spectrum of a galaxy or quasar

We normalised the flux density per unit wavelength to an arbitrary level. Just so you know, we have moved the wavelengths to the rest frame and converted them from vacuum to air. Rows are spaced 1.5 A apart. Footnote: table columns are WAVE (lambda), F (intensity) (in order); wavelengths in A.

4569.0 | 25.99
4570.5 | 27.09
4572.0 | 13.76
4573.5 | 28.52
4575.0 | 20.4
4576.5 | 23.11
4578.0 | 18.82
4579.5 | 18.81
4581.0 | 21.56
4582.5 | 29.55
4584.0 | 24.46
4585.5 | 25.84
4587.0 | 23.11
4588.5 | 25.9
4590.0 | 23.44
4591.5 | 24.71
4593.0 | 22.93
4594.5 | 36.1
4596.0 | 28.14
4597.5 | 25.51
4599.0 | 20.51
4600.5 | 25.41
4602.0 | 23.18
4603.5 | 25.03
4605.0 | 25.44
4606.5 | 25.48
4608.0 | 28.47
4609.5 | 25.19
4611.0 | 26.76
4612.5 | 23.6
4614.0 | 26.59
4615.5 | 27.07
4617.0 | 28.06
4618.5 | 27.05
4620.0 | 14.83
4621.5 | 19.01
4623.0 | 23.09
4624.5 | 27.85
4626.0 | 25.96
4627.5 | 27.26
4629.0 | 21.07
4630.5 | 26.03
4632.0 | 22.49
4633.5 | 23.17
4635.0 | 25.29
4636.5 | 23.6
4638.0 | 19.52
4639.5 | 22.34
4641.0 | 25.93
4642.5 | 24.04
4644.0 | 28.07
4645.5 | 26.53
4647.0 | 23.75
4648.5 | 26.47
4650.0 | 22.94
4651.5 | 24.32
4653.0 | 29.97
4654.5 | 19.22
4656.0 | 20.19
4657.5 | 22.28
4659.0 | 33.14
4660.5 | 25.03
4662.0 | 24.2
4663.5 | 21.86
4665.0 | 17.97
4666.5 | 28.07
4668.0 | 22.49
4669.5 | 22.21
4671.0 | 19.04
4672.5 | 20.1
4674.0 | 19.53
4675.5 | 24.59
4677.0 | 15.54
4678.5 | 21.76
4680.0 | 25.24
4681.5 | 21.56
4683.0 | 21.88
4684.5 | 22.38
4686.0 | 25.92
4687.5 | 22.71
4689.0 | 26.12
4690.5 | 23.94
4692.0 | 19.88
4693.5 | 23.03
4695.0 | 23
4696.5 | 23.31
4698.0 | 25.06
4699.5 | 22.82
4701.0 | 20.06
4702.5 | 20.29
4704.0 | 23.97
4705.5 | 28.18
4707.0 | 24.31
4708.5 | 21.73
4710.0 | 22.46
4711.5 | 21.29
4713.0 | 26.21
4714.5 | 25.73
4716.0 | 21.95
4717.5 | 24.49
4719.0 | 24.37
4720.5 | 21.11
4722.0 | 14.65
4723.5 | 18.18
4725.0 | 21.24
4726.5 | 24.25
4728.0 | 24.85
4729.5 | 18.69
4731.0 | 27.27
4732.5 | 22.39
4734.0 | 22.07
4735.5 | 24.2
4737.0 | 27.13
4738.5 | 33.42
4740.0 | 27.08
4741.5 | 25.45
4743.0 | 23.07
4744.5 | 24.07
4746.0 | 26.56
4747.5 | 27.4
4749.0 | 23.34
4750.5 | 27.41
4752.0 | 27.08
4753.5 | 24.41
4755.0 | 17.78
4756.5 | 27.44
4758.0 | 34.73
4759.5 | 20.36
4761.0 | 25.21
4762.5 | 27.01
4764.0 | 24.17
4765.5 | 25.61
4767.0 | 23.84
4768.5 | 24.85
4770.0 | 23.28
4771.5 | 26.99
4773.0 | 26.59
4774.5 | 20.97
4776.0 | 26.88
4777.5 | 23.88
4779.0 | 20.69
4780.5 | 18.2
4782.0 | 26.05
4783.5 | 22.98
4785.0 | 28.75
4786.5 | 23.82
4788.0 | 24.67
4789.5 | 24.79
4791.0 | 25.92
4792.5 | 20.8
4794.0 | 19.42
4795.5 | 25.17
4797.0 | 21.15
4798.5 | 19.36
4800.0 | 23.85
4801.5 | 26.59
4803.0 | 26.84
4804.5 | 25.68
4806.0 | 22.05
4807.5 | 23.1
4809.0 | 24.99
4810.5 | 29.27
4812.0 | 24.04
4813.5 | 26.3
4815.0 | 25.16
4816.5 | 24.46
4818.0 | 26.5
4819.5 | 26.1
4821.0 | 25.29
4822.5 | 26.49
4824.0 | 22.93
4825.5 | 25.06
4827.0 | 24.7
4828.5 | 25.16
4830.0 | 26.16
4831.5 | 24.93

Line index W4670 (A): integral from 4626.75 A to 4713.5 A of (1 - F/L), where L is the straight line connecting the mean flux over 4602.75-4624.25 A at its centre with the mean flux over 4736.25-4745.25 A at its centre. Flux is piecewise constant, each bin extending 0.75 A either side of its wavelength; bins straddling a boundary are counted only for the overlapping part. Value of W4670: 7.6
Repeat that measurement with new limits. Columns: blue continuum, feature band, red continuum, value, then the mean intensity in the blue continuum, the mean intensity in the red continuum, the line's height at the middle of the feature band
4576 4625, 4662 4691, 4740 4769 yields 3.13 A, 24.7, 25.3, 25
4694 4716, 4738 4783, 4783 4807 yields -2.63 A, 23.4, 23.9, 23.7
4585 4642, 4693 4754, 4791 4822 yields 1.70 A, 24.8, 24.4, 24.5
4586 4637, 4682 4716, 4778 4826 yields 1.78 A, 24.9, 24.3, 24.6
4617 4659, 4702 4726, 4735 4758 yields 2.71 A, 24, 26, 25.4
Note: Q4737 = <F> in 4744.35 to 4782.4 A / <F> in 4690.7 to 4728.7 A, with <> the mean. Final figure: 1.09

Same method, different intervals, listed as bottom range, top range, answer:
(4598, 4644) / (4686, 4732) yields 0.94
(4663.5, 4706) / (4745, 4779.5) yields 1.12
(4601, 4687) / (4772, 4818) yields 1.01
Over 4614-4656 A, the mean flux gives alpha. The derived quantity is 24.2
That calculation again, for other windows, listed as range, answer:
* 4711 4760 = 24.3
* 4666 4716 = 22.8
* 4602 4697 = 23.8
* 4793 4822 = 24.5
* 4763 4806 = 24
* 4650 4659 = 24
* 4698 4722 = 23.1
